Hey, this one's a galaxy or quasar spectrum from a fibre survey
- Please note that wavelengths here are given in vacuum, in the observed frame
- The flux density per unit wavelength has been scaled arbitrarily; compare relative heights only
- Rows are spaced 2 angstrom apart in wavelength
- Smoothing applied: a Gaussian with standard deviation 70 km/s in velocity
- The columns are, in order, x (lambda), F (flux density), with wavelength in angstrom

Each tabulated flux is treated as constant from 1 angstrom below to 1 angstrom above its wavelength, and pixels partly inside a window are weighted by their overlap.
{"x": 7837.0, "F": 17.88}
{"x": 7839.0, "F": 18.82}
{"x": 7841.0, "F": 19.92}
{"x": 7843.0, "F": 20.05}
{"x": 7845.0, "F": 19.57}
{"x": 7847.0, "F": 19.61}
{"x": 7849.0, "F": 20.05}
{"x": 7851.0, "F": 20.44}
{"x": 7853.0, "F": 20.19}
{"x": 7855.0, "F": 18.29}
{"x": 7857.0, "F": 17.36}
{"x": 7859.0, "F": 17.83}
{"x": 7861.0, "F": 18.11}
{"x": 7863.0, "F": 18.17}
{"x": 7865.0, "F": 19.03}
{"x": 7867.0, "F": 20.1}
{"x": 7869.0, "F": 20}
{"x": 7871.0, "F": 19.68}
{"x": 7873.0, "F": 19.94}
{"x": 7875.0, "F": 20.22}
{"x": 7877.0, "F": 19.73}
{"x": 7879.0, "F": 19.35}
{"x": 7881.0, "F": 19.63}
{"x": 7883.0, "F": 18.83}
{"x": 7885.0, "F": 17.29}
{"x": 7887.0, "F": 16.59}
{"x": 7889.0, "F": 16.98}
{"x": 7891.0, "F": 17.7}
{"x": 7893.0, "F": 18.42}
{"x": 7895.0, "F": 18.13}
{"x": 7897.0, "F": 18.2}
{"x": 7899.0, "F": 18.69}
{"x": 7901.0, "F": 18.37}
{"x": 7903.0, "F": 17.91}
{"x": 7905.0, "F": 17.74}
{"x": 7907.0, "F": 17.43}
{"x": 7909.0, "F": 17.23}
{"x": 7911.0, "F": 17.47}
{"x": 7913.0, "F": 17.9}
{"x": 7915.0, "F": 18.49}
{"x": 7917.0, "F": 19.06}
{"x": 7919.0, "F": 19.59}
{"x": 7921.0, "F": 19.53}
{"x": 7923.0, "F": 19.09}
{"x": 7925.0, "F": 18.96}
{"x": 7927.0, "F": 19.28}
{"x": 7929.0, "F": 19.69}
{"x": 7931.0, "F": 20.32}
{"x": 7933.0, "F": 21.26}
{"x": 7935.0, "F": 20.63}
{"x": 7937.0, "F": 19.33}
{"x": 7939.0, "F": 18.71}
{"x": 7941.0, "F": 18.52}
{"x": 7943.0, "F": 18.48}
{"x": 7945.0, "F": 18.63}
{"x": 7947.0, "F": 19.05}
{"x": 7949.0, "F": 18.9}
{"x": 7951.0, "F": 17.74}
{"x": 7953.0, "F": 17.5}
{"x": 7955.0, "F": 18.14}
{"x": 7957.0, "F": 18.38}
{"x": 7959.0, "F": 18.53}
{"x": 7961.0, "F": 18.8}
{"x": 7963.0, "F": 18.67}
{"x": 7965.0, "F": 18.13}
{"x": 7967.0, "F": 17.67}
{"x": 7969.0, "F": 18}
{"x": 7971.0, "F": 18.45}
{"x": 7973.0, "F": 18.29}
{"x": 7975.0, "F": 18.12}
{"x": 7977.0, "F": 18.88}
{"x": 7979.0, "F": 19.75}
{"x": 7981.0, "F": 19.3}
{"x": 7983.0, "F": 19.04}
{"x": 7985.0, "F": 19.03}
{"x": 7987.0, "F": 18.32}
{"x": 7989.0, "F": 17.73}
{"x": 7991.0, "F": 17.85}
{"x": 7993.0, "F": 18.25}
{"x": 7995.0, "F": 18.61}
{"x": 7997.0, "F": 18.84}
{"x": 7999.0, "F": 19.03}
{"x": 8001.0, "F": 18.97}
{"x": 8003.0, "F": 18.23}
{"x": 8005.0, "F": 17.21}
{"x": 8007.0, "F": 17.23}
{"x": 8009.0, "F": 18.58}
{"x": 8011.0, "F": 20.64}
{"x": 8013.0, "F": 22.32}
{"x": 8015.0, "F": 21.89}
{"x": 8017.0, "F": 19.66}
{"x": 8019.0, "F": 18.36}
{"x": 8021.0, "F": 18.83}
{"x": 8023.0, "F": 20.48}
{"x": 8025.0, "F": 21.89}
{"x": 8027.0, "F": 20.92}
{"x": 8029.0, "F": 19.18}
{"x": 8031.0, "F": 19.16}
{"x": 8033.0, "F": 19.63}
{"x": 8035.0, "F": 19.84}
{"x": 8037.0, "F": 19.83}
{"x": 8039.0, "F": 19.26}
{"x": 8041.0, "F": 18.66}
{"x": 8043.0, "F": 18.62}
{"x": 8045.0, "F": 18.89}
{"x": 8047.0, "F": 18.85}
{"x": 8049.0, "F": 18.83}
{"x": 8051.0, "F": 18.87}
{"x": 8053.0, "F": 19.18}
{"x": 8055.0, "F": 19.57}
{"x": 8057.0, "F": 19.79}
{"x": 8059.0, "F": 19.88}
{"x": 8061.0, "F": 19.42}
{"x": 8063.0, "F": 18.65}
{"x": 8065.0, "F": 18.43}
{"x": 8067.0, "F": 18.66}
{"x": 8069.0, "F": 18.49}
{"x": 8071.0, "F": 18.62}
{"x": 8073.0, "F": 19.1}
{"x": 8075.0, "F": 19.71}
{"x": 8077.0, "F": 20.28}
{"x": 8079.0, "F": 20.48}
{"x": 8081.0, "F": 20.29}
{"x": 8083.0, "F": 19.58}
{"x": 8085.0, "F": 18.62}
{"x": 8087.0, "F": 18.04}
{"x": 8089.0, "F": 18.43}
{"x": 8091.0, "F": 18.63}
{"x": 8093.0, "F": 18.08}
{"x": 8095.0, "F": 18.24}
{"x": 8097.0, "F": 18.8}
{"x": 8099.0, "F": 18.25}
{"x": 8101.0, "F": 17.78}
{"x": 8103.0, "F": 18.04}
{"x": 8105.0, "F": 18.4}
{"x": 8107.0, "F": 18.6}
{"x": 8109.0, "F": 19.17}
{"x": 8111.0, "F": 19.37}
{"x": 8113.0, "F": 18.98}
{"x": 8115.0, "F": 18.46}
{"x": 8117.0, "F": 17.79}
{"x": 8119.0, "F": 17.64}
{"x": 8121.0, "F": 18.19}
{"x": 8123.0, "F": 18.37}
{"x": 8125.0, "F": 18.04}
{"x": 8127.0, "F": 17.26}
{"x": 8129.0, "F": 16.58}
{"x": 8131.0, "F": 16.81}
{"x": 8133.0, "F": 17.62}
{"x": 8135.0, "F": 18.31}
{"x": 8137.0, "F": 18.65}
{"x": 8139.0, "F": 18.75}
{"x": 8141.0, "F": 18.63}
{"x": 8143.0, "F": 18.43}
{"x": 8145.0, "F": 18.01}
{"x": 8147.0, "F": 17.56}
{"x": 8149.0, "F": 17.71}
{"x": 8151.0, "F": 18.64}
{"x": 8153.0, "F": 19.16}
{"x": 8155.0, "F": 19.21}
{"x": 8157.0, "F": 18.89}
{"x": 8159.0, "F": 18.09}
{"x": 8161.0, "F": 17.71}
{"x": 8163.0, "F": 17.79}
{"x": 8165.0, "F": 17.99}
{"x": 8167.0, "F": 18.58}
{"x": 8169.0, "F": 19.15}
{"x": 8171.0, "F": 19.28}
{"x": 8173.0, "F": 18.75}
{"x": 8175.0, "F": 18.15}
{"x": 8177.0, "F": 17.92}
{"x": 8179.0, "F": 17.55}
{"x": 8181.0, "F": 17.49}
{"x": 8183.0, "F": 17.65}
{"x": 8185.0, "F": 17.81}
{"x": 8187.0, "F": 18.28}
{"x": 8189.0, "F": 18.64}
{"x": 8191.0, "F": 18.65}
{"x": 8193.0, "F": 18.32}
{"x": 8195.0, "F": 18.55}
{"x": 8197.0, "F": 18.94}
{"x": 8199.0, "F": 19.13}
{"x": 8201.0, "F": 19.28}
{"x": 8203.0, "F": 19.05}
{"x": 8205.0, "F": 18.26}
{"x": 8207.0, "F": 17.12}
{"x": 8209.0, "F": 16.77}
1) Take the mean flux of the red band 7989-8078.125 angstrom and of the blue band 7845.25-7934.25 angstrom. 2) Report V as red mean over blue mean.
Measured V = 1.02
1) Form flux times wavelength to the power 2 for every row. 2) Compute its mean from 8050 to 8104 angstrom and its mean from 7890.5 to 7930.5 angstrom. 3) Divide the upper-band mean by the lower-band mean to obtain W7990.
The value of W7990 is 1.1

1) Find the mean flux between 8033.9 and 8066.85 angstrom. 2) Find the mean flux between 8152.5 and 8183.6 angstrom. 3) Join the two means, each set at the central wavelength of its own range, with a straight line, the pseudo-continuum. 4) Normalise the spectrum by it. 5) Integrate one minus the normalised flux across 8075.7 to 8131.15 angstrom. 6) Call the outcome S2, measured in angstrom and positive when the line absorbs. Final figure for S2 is 0.8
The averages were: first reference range 19.1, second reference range 18.3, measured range 18.5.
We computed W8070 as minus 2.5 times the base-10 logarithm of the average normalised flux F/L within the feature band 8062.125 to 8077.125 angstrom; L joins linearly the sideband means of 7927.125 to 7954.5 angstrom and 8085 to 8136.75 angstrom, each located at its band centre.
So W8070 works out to -0.03 mag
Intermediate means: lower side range 19.1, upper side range 18.2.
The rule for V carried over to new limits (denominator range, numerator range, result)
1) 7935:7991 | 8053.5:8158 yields 1.00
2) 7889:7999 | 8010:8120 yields 1.03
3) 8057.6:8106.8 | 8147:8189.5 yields 0.97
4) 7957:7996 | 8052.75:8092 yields 1.04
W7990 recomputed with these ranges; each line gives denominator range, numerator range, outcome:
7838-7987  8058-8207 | 1.04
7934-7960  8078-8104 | 1.04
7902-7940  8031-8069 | 1.04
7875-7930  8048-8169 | 1.06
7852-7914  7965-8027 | 1.06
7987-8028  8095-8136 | 0.97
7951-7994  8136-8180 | 1.05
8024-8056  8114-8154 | 0.95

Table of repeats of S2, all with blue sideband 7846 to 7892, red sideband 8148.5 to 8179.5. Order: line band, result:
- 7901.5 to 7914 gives 0.8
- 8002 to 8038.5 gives -1.9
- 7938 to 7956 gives 0.4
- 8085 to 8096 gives 0.1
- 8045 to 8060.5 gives -0.5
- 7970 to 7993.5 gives 0.2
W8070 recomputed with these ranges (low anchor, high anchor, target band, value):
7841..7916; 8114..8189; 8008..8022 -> -0.09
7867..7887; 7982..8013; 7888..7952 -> 0.02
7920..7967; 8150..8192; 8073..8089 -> -0.05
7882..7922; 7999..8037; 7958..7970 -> 0.03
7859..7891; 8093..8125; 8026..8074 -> -0.04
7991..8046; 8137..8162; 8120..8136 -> 0.05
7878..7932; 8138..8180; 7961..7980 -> 0.00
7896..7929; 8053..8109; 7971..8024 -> -0.02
